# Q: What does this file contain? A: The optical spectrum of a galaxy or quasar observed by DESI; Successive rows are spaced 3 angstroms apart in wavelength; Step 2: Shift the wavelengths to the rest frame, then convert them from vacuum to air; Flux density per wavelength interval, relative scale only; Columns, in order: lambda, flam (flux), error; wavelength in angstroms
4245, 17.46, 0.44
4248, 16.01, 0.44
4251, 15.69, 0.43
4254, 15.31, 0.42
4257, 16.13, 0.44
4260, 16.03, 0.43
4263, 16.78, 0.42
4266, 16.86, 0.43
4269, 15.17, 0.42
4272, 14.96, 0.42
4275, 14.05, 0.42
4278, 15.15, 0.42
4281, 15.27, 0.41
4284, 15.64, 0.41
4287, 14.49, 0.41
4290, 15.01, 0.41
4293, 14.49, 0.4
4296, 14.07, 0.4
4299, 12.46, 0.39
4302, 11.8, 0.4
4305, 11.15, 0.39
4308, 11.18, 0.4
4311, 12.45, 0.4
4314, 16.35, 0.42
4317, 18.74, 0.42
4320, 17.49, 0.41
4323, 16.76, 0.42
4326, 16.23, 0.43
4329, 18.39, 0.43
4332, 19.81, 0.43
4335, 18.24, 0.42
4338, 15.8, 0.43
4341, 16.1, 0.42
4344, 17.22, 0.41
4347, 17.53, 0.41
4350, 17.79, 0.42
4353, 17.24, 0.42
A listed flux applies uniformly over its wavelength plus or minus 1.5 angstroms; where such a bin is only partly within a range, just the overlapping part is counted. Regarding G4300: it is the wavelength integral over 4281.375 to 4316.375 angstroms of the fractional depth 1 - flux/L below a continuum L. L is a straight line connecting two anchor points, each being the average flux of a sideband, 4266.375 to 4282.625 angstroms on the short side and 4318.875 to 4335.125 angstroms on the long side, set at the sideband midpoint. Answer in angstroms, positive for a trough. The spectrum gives 5.5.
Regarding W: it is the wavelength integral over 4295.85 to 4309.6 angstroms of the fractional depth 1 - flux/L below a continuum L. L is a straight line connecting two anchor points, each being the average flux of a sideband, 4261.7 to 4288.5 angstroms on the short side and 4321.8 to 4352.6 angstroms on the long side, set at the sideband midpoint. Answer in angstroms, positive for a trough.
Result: 3.6 angstroms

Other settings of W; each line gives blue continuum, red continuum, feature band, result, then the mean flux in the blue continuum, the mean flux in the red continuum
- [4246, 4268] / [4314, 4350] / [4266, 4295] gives 2.7 angstroms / 16.1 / 17.4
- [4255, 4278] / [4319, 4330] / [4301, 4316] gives 3.5 angstroms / 15.7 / 17.2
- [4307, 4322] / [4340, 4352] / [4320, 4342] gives -1.4 angstroms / 15.4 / 17.2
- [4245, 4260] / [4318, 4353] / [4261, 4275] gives 0.4 angstroms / 16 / 17.4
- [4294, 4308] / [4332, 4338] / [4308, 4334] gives -1.7 angstroms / 12.3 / 18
